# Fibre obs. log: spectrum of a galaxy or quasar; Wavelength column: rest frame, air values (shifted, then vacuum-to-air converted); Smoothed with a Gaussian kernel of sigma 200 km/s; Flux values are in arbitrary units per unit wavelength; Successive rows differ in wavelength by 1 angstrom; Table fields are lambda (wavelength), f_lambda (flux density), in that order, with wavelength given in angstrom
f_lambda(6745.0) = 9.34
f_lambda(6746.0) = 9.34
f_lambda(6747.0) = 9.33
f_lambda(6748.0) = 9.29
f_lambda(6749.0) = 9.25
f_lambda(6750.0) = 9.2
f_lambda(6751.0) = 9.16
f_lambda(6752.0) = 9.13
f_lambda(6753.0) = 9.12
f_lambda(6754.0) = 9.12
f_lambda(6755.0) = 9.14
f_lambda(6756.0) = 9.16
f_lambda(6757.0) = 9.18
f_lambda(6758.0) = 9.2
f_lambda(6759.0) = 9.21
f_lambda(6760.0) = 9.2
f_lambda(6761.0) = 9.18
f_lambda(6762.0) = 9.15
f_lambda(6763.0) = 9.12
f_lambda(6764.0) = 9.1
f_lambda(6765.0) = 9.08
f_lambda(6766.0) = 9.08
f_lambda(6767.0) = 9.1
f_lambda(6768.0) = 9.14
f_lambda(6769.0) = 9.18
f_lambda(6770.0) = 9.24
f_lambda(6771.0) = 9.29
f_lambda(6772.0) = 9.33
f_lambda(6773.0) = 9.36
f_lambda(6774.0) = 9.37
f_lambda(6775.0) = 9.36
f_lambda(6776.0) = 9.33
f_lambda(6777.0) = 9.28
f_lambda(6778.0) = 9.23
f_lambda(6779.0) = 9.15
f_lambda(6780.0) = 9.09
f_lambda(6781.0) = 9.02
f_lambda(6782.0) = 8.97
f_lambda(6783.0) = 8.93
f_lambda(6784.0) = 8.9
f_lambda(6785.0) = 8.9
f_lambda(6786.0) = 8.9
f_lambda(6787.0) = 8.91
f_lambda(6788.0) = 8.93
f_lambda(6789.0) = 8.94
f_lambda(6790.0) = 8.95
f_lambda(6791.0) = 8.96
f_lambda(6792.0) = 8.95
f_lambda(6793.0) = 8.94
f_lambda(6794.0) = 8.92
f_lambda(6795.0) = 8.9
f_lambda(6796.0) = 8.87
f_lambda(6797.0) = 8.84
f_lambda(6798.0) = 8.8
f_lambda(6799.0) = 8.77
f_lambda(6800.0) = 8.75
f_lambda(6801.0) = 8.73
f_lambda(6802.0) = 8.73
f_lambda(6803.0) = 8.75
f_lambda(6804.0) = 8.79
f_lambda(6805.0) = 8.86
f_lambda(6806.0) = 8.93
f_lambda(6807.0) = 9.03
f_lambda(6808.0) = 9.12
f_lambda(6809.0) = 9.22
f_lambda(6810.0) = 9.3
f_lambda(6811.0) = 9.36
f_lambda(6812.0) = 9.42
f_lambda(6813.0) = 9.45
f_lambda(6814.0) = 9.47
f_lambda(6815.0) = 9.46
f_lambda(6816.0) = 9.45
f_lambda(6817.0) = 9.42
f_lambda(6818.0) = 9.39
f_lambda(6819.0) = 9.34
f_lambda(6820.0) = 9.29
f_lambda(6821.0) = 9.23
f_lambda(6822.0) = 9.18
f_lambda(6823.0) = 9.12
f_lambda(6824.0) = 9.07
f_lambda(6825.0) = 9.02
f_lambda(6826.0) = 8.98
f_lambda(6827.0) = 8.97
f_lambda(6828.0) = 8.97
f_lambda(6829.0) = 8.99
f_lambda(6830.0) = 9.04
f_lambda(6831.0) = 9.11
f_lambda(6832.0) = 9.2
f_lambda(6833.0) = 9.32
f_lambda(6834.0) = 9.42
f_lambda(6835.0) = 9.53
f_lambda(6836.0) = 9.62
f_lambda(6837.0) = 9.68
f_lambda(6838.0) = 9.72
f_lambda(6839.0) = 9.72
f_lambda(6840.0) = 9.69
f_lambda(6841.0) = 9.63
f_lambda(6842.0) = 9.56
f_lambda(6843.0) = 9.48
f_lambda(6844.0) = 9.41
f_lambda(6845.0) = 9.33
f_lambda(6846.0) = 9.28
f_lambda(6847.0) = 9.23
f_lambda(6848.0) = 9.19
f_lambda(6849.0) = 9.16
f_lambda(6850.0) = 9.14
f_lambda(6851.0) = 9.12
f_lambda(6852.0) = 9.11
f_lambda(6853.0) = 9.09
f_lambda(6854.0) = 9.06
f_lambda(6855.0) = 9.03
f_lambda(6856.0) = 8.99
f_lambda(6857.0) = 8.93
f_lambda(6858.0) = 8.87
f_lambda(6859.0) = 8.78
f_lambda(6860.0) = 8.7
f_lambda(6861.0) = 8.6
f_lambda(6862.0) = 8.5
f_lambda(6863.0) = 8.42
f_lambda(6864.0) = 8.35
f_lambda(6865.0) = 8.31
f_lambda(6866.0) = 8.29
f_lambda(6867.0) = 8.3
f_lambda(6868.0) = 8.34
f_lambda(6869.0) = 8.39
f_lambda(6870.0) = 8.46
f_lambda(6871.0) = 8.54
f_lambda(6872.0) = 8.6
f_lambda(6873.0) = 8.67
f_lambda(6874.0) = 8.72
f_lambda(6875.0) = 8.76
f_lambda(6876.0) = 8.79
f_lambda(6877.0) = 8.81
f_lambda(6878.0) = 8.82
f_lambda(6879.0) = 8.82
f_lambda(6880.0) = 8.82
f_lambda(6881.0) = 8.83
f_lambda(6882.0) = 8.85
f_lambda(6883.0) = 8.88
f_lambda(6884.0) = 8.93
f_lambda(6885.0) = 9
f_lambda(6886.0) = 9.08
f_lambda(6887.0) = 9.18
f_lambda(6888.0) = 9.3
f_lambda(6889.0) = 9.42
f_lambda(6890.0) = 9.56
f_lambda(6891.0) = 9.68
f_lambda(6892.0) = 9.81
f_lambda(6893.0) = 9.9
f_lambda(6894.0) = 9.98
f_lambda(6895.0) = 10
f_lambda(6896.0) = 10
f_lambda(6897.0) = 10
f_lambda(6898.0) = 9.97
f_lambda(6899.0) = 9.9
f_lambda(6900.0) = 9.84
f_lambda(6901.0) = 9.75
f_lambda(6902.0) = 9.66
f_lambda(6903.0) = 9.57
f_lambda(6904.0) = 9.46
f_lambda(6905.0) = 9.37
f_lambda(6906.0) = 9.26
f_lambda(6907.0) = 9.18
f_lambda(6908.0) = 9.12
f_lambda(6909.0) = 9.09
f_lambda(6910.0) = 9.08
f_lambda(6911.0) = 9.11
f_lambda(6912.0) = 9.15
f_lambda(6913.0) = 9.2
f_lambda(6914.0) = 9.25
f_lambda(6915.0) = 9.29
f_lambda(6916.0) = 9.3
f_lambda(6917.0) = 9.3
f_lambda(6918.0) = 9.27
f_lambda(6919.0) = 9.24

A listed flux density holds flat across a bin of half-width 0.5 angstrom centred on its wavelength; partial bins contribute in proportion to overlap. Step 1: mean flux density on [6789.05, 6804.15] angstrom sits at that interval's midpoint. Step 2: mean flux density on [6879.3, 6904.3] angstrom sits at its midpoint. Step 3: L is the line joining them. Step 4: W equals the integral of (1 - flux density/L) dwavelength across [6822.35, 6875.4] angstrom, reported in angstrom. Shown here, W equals 1.1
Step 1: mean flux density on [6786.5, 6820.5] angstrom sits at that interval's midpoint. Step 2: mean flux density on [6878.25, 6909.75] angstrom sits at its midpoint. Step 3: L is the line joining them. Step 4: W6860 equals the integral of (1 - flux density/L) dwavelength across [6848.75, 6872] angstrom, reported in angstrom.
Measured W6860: 1.4 angstrom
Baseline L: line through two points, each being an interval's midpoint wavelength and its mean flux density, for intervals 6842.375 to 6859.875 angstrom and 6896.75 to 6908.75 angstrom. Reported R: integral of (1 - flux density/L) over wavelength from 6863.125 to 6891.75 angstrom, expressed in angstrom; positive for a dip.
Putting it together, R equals 1.7 angstrom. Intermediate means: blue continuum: 9.12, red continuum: 9.57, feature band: 8.81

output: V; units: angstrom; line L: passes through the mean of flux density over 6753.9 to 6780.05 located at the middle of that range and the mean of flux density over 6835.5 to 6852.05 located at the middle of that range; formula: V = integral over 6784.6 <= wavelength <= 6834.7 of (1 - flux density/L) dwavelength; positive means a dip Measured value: 1.4 angstrom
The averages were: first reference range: 9.2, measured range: 9.07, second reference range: 9.42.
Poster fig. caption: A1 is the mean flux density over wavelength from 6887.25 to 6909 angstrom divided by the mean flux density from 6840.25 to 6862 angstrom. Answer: 1.1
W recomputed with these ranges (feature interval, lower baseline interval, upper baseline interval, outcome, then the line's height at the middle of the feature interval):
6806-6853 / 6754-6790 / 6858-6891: -2.0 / 8.92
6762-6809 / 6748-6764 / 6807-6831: 0.9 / 9.19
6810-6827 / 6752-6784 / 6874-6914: -0.1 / 9.23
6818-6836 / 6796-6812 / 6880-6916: -0.2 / 9.06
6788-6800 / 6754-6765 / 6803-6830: 0.4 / 9.17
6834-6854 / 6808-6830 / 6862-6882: -1.0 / 8.93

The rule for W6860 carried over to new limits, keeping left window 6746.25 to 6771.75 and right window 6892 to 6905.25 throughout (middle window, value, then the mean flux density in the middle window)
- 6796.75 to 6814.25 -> 0.70 angstrom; 9.01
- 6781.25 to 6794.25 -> 0.52 angstrom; 8.93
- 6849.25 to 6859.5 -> 0.63 angstrom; 9.02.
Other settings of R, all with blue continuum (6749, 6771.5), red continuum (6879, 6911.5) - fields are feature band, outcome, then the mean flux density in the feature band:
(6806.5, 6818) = -0.1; 9.34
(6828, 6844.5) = -0.2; 9.43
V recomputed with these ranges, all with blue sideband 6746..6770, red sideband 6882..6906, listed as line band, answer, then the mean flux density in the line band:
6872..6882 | 0.77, 8.78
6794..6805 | 0.58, 8.8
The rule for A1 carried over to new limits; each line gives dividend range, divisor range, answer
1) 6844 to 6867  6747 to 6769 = 0.97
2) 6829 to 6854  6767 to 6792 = 1.03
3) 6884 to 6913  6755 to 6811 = 1.05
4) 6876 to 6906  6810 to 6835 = 1.02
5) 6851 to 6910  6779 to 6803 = 1.02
